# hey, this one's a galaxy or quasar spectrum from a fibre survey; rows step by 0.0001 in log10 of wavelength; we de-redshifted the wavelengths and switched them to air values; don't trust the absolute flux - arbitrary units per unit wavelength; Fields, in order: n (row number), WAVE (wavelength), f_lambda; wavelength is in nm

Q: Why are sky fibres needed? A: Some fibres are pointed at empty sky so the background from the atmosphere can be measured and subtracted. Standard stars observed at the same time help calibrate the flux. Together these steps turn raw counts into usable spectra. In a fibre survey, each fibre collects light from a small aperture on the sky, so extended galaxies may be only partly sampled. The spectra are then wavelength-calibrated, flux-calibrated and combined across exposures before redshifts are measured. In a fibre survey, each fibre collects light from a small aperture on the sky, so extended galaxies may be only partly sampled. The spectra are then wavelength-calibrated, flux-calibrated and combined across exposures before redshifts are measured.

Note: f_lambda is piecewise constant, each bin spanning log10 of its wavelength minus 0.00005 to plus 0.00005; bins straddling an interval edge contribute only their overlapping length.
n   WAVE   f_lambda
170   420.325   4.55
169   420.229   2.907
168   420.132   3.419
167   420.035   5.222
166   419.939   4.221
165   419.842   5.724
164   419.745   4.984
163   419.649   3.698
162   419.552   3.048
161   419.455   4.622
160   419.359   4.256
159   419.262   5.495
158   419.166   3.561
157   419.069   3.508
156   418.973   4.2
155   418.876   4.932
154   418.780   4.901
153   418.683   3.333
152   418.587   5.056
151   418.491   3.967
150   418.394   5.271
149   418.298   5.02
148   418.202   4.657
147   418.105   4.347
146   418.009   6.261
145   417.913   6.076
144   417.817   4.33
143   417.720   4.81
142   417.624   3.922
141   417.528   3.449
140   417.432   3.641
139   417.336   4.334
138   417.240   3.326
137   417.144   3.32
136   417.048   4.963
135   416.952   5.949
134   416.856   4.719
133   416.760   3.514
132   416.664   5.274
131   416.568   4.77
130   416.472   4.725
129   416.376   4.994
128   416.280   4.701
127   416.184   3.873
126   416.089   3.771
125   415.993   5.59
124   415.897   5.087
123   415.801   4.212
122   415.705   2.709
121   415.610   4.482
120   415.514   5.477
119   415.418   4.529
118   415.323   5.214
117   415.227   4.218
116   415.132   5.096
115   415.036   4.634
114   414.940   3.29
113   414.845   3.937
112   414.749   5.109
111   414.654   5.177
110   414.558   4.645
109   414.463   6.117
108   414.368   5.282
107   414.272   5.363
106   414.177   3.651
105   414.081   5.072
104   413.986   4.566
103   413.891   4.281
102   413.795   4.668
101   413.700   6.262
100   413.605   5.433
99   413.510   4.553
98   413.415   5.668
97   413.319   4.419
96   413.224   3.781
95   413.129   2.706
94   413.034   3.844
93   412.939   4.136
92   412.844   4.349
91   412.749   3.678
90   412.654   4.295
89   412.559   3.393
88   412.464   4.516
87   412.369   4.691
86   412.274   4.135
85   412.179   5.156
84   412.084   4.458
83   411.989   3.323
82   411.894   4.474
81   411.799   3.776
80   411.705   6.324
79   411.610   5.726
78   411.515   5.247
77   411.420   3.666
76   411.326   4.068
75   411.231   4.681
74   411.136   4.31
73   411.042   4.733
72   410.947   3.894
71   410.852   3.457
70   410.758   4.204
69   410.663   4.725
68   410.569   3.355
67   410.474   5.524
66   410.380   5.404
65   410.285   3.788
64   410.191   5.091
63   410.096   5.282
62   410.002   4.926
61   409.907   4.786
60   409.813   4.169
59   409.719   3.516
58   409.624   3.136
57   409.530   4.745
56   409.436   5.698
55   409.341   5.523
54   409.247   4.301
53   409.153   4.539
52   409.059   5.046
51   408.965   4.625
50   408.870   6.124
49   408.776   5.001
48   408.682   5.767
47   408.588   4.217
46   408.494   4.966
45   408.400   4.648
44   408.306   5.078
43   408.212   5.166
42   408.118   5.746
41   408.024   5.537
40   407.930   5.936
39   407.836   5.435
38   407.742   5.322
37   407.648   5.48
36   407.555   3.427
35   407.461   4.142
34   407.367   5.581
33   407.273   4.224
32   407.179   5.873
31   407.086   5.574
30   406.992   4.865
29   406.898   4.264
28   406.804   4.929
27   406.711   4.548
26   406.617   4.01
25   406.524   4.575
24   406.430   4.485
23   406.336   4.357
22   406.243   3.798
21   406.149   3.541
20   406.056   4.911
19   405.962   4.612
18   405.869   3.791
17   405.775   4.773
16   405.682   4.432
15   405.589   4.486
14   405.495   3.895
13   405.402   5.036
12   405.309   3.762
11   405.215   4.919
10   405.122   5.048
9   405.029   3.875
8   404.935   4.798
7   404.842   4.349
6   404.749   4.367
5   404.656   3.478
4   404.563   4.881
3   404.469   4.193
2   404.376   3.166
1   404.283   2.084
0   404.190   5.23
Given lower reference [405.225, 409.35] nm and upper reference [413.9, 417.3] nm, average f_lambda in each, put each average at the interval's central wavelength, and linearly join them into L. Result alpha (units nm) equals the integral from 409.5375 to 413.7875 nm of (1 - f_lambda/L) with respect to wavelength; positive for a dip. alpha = 0.224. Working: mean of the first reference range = 4.78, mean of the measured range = 4.44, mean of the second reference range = 4.61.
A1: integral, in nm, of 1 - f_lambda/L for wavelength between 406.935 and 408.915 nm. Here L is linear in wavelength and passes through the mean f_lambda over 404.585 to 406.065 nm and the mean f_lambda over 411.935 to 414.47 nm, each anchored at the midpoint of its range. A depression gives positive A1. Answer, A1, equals -0.32 nm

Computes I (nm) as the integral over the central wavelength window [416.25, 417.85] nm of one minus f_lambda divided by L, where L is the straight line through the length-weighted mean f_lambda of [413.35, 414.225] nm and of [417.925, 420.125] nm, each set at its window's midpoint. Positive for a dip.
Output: 0.10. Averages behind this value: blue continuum 4.9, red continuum 4.56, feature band 4.39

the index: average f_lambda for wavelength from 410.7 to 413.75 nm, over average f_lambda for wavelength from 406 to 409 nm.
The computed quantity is 0.9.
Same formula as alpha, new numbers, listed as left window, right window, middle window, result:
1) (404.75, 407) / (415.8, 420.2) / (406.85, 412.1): -0.39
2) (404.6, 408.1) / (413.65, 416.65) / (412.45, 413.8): 0.09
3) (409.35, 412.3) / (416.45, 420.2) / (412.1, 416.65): -0.07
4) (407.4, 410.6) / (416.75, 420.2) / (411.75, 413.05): 0.15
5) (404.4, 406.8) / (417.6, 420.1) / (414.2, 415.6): -0.10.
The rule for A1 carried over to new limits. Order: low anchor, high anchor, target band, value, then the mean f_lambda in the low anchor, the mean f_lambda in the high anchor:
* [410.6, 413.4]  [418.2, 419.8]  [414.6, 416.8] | -0.10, 4.29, 4.38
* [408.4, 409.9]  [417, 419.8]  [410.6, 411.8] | 0.04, 4.76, 4.39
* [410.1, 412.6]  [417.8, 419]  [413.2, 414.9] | -0.11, 4.48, 4.82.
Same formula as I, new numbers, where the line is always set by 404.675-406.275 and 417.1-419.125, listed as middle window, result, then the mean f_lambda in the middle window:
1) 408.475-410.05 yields -0.14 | 4.77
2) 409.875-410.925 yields -0.05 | 4.57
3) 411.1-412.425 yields -0.06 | 4.57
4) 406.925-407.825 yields -0.12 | 4.95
